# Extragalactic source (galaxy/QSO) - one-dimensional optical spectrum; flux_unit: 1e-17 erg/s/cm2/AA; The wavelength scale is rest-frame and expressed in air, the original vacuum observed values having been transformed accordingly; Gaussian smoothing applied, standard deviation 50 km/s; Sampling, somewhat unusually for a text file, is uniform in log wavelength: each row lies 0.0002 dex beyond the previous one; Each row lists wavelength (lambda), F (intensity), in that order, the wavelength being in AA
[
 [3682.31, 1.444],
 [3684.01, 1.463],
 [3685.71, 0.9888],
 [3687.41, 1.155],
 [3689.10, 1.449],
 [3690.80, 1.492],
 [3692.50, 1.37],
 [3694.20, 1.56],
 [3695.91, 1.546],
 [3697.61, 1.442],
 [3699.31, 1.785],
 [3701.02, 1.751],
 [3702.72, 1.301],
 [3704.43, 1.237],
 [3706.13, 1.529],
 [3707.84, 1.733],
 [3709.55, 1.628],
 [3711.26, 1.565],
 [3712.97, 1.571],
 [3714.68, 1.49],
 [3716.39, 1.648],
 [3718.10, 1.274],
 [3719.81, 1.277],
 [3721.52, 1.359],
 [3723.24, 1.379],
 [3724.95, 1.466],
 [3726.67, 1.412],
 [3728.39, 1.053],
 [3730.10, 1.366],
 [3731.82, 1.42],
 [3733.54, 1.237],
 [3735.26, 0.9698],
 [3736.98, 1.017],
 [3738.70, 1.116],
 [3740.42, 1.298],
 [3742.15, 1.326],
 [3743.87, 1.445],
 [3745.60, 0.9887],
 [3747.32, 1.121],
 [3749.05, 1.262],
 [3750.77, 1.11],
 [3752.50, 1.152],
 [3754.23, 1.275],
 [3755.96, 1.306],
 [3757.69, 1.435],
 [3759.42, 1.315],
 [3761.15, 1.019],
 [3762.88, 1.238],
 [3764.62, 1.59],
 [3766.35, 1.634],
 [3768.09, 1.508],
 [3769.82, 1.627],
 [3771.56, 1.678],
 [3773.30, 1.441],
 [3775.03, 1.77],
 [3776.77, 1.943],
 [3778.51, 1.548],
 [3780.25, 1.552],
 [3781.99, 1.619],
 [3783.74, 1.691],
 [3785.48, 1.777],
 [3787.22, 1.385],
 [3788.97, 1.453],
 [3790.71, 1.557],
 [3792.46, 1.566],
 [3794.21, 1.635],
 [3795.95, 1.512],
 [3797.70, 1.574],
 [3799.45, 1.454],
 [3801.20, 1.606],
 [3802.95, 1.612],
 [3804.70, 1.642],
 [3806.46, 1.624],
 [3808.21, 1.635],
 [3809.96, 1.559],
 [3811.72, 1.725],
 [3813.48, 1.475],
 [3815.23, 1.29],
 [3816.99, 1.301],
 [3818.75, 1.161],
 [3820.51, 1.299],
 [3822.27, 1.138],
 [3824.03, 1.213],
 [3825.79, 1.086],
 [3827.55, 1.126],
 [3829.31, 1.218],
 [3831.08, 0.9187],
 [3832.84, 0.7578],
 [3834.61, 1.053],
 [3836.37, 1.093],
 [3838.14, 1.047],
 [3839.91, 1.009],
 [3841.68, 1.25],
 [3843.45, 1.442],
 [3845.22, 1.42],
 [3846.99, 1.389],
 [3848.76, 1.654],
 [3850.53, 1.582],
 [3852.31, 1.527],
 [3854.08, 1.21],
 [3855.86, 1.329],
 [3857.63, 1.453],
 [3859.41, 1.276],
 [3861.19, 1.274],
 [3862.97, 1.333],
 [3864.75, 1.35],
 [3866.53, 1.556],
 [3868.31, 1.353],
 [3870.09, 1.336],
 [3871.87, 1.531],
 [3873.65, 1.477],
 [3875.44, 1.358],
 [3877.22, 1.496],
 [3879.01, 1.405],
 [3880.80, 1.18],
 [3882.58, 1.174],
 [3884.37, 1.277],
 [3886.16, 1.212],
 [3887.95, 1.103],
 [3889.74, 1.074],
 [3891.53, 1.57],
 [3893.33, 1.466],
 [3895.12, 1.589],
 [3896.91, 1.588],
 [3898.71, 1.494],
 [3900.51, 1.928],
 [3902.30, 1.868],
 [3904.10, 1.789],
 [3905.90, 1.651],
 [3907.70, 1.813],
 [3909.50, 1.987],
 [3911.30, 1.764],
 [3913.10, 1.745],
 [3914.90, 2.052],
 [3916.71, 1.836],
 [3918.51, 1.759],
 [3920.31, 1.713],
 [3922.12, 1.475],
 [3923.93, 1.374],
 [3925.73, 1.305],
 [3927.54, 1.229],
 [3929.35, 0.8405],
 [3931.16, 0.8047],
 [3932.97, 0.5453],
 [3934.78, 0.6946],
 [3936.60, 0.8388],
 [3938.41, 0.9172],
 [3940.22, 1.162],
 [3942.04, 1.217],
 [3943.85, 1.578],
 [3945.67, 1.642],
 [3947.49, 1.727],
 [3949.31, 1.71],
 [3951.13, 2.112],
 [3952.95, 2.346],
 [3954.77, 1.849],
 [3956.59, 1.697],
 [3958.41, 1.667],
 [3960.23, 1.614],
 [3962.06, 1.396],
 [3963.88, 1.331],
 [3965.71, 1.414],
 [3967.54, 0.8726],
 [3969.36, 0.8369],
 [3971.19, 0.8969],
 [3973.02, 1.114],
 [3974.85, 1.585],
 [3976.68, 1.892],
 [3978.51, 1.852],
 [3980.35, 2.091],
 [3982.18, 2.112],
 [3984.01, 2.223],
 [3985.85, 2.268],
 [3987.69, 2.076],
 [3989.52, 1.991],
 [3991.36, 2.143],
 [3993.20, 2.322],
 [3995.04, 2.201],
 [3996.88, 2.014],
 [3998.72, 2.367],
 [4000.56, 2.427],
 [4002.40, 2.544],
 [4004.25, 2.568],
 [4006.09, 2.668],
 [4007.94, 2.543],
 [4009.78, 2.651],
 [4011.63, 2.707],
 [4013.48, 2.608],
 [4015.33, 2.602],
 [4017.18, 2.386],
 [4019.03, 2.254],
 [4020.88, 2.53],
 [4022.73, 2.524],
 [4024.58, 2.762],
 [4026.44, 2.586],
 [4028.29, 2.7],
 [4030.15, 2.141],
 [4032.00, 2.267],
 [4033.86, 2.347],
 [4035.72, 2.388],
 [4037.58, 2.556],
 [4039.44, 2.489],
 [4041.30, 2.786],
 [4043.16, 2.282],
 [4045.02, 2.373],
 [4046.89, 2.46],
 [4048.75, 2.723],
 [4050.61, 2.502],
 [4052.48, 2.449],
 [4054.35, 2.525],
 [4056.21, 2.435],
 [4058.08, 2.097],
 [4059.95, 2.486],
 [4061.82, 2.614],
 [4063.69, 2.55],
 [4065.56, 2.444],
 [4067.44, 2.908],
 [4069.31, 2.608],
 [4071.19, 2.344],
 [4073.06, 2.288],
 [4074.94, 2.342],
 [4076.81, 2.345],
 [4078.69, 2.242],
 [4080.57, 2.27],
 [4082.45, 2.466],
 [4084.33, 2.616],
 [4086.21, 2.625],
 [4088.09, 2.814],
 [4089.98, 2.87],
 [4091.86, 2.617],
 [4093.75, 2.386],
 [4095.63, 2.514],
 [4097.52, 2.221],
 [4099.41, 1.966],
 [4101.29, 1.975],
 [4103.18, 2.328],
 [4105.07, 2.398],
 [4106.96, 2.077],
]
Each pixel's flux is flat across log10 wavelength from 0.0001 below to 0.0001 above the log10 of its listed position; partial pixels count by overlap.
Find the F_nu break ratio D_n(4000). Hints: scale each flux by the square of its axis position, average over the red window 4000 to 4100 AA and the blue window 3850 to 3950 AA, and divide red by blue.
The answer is 1.9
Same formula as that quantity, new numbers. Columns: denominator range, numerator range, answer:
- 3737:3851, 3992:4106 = 2.02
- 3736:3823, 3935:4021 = 1.46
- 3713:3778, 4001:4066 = 2.14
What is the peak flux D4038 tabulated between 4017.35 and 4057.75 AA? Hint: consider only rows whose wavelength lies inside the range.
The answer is 2.786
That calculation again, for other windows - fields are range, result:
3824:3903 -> 1.928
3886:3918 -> 2.052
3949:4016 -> 2.707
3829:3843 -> 1.25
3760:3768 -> 1.634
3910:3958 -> 2.346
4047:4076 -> 2.908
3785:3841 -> 1.777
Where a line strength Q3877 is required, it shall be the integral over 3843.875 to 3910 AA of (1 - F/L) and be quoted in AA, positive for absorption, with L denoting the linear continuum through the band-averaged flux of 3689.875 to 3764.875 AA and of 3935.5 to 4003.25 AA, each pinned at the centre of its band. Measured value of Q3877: 5.41 AA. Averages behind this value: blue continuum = 1.36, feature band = 1.46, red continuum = 1.73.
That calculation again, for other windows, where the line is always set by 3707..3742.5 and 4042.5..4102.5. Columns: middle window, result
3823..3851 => 8.45 AA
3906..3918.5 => 0.66 AA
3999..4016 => -2.55 AA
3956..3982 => 8.12 AA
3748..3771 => 1.96 AA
